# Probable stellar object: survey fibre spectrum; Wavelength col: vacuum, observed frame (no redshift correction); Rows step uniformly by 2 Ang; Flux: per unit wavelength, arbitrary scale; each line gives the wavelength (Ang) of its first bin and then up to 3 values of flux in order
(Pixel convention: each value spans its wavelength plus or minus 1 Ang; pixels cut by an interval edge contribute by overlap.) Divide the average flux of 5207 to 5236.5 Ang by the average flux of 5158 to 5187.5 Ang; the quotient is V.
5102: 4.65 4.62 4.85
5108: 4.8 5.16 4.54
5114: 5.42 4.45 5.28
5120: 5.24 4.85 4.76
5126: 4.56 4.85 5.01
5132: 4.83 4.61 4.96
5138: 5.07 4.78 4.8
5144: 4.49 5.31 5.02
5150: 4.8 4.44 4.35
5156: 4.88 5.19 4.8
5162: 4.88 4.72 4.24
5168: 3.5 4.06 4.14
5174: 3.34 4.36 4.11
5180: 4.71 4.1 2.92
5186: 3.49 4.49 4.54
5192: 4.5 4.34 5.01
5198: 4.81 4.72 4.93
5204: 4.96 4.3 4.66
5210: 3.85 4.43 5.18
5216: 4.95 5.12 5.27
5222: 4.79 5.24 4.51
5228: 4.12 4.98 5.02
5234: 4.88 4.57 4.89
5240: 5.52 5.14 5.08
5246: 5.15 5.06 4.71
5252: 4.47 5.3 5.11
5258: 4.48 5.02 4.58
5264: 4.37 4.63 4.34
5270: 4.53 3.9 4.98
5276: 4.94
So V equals 1.15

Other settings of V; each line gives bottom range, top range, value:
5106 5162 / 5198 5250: 1.00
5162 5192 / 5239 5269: 1.19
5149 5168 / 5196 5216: 1.01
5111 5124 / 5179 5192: 0.82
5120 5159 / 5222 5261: 1.02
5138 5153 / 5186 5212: 0.94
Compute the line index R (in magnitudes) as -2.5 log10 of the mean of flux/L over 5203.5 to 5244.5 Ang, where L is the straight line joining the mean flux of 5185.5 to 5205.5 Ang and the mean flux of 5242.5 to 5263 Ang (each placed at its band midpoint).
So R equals -0.017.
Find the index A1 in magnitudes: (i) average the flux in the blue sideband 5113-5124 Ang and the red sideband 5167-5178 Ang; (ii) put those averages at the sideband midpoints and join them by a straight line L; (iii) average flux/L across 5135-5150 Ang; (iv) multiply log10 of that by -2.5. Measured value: -0.090 mag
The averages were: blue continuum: 5.02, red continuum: 3.9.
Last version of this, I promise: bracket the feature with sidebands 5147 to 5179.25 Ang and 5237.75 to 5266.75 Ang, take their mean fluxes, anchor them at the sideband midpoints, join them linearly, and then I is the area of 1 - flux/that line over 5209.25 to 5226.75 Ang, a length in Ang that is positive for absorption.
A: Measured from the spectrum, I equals -0.41 Ang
